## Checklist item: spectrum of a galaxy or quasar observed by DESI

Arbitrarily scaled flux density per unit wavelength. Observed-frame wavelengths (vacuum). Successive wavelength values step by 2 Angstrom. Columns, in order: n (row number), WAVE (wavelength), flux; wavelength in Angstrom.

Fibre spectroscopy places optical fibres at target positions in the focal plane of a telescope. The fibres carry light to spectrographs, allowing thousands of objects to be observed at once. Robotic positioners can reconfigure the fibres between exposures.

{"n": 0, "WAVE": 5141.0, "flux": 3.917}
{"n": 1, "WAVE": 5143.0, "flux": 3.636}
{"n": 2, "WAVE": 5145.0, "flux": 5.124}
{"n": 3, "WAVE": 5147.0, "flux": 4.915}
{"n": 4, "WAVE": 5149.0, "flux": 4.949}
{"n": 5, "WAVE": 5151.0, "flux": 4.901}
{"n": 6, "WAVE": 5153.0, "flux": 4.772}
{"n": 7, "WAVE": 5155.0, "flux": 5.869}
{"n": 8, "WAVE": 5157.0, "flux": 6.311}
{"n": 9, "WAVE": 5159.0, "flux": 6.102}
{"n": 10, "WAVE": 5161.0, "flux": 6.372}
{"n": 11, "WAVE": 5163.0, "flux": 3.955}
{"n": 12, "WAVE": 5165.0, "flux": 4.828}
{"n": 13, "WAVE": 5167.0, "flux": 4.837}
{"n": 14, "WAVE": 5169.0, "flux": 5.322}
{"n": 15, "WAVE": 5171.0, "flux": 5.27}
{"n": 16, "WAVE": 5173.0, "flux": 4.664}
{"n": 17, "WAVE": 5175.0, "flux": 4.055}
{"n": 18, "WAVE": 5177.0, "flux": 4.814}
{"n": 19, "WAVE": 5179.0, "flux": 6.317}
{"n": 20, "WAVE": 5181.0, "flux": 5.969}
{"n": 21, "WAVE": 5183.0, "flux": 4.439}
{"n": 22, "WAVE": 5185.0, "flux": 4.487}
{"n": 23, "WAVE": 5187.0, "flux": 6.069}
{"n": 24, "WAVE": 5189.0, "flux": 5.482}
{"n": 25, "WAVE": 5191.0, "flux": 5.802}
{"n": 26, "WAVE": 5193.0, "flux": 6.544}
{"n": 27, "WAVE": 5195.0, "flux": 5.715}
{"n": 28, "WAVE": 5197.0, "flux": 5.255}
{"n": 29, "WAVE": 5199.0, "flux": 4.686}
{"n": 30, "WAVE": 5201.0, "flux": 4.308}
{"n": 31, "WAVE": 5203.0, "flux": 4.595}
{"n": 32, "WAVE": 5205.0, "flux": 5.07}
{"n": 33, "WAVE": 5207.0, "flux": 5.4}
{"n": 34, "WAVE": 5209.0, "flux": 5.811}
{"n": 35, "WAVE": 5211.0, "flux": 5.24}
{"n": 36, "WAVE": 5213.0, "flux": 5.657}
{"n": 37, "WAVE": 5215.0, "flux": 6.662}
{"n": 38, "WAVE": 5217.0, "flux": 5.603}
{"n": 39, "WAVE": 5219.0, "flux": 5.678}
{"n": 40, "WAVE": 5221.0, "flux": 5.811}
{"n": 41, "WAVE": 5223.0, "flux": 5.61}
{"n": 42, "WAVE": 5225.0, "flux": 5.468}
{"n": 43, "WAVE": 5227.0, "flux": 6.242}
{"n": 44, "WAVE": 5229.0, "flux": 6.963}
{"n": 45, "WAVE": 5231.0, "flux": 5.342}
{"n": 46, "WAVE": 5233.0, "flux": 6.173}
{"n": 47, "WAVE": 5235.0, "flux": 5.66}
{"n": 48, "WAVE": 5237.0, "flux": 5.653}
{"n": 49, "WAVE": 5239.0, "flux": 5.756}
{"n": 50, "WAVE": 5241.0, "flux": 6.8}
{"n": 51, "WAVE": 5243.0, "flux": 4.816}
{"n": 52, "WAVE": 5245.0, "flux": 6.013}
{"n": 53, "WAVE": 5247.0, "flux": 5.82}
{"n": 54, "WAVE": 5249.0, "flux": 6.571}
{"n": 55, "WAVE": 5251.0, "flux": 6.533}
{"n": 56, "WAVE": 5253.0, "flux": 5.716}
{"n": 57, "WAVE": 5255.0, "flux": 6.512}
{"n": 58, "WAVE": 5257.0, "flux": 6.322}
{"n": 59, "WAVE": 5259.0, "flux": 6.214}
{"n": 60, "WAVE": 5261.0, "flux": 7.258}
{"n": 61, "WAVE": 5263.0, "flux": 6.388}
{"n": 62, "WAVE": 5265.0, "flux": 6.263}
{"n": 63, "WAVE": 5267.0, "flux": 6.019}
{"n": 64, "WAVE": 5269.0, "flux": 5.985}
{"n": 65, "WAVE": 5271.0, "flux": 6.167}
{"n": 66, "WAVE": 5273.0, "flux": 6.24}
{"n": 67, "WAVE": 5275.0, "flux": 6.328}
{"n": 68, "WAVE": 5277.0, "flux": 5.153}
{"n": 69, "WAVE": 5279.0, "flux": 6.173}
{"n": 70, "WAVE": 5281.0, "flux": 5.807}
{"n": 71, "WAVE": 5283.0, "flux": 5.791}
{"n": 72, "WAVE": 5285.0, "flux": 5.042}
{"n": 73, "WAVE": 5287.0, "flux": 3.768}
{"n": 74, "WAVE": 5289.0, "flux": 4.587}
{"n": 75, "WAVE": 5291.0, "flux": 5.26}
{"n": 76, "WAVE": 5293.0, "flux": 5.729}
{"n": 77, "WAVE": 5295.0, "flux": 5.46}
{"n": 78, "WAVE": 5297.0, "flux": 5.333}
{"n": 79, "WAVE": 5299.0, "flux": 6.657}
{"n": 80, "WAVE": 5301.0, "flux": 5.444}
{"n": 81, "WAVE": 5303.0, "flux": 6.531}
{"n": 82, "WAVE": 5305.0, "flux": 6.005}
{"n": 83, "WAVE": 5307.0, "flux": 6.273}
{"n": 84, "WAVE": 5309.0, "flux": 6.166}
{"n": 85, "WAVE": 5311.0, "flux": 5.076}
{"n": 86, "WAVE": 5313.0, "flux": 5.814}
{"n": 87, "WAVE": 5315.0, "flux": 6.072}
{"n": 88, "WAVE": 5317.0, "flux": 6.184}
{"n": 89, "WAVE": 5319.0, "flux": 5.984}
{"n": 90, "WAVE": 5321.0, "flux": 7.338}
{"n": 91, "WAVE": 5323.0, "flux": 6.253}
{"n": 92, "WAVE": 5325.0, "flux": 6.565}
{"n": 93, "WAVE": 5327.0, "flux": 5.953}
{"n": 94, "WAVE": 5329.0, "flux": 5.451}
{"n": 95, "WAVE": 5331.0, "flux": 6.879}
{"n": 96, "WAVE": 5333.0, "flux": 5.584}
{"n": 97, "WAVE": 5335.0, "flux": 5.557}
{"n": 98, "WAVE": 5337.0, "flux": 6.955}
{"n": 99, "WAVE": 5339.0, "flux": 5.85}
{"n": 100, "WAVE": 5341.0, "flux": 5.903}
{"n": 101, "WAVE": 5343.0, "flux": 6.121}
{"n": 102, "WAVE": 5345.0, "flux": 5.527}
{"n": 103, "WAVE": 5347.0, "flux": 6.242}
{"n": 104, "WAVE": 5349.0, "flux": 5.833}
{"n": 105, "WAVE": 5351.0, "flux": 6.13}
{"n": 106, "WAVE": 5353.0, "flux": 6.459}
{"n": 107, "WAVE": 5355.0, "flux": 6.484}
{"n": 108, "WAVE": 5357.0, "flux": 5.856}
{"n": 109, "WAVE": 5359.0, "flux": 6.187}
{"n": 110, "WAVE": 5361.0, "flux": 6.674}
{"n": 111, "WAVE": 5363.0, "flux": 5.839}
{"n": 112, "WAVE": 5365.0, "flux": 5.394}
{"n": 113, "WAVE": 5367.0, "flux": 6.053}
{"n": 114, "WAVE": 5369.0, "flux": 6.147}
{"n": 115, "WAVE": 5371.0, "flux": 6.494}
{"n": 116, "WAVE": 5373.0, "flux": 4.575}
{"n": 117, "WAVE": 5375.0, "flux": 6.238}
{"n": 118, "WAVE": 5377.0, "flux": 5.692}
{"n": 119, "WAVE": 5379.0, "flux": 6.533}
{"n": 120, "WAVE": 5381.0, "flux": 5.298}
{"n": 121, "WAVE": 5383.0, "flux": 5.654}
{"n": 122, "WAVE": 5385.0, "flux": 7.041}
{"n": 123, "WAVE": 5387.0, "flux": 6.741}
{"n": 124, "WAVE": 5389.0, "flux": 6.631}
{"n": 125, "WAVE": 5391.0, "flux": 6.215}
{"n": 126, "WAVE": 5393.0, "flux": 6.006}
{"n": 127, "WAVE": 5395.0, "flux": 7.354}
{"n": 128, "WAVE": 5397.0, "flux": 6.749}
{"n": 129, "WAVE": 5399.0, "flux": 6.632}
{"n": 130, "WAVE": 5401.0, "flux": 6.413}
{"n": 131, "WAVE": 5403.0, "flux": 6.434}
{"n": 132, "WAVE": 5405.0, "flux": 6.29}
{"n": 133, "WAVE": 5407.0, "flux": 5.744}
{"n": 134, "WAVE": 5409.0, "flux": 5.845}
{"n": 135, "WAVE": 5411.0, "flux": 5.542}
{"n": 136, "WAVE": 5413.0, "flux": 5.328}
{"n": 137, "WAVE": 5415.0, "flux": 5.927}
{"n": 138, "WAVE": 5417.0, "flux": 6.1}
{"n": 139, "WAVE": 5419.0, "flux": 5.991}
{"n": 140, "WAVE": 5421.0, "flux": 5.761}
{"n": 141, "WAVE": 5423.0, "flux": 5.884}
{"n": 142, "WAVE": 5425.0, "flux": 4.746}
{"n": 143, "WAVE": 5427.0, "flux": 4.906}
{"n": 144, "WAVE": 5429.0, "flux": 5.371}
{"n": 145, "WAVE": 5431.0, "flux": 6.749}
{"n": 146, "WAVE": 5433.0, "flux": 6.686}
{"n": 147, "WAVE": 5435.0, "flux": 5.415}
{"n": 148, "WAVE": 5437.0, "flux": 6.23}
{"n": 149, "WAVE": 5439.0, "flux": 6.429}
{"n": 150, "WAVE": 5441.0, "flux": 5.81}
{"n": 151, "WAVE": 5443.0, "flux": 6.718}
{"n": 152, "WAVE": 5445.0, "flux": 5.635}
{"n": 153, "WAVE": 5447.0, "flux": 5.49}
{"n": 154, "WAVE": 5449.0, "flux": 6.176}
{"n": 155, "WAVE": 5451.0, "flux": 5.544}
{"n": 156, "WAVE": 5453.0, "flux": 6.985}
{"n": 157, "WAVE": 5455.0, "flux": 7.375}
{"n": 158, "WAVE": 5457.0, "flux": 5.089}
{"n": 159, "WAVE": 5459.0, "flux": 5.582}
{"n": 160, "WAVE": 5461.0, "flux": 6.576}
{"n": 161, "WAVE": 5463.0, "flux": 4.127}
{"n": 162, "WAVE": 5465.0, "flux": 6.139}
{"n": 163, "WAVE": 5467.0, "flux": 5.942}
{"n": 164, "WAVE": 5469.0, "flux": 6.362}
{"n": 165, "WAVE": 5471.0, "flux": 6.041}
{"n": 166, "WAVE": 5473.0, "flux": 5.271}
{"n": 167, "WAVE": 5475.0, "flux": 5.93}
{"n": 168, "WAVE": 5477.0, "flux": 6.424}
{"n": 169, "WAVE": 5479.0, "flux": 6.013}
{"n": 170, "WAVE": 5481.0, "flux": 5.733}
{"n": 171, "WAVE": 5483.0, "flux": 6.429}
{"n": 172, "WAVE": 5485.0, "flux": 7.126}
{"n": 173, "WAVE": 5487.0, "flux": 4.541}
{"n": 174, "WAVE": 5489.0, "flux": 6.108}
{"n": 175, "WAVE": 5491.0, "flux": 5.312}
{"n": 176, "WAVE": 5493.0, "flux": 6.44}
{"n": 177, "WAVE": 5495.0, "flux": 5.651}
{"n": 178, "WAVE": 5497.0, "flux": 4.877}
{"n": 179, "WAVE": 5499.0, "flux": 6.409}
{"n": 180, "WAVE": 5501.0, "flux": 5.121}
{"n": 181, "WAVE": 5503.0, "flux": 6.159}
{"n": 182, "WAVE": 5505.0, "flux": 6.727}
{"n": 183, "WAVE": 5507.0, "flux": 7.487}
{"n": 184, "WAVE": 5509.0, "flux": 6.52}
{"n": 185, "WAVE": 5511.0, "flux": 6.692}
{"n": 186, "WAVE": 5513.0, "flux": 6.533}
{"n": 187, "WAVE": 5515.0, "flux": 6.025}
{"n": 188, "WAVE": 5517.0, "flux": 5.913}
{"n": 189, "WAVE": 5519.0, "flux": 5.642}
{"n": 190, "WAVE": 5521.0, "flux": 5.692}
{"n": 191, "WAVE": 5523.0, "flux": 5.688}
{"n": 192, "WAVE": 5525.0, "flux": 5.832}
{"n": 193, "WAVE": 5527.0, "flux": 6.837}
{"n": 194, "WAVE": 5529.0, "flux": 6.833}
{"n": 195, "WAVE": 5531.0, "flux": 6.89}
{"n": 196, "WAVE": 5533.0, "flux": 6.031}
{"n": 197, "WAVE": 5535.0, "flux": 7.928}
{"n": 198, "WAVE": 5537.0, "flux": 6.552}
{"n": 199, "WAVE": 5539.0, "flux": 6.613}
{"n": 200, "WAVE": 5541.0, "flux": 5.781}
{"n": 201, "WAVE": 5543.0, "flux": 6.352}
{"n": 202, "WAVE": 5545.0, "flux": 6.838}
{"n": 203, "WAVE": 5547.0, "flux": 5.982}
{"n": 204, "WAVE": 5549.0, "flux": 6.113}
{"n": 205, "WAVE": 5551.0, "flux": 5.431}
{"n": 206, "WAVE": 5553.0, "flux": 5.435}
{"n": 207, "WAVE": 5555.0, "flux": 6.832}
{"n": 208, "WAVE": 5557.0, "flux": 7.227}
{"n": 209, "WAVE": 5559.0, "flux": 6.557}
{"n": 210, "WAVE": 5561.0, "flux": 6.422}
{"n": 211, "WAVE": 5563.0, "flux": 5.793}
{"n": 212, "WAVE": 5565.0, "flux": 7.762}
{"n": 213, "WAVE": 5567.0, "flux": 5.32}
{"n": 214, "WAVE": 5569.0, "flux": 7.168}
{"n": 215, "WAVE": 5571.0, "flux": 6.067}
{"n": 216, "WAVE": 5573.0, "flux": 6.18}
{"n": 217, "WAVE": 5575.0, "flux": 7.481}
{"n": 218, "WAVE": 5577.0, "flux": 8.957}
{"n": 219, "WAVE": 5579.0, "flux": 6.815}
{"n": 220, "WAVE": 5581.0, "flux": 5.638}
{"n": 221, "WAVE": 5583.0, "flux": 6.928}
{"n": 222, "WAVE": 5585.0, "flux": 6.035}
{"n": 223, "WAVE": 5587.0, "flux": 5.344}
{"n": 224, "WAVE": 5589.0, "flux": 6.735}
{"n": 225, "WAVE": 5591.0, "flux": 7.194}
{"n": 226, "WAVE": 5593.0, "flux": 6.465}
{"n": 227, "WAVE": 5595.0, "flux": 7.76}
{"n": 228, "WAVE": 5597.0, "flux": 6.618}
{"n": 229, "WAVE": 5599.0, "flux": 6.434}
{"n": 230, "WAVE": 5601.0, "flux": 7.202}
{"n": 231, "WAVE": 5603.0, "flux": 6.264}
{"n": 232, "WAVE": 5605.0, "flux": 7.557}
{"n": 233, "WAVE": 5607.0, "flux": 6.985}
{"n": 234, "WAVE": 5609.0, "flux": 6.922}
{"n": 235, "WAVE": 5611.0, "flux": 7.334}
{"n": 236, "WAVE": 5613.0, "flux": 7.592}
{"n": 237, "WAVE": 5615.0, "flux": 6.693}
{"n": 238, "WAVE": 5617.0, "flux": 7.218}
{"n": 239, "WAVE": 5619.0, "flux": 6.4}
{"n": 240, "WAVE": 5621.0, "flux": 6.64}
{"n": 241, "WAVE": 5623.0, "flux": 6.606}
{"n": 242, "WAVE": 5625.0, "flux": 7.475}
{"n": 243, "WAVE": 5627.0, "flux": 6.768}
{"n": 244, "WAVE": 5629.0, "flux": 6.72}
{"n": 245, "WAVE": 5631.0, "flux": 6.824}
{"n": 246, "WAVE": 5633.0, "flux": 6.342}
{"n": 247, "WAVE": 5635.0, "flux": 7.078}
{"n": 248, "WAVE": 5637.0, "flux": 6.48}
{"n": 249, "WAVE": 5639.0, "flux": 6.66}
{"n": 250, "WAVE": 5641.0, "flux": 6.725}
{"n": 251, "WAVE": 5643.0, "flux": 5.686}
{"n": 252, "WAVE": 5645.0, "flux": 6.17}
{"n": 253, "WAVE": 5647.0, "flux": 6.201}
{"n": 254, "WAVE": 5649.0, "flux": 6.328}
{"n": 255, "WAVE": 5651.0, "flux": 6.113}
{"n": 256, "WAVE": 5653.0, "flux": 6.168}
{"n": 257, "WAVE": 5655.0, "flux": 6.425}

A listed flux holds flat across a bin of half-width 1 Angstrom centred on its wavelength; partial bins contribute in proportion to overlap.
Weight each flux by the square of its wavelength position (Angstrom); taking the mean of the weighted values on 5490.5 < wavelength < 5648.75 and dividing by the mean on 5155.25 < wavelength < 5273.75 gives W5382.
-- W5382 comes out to 1.31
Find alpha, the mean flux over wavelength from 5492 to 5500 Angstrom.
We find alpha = 5.84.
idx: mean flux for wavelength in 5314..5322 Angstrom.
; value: 6.39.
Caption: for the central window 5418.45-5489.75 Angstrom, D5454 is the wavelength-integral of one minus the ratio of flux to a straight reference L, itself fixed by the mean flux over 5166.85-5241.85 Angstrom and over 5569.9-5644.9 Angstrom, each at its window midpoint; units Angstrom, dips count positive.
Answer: 4.2 Angstrom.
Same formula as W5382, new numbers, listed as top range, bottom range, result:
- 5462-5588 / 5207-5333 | 1.16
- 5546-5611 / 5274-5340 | 1.25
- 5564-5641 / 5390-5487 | 1.20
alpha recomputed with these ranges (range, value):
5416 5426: 5.7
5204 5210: 5.43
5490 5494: 5.88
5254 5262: 6.58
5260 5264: 6.82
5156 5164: 5.69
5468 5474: 5.89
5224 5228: 5.86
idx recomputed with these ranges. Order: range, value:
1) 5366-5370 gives 6.1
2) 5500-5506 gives 6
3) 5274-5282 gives 5.87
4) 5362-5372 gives 5.99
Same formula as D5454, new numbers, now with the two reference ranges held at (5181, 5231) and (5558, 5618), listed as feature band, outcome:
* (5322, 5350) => -0.4 Angstrom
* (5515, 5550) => 1.5 Angstrom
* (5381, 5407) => -1.2 Angstrom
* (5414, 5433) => 1.5 Angstrom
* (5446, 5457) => 0.2 Angstrom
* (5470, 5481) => 0.9 Angstrom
